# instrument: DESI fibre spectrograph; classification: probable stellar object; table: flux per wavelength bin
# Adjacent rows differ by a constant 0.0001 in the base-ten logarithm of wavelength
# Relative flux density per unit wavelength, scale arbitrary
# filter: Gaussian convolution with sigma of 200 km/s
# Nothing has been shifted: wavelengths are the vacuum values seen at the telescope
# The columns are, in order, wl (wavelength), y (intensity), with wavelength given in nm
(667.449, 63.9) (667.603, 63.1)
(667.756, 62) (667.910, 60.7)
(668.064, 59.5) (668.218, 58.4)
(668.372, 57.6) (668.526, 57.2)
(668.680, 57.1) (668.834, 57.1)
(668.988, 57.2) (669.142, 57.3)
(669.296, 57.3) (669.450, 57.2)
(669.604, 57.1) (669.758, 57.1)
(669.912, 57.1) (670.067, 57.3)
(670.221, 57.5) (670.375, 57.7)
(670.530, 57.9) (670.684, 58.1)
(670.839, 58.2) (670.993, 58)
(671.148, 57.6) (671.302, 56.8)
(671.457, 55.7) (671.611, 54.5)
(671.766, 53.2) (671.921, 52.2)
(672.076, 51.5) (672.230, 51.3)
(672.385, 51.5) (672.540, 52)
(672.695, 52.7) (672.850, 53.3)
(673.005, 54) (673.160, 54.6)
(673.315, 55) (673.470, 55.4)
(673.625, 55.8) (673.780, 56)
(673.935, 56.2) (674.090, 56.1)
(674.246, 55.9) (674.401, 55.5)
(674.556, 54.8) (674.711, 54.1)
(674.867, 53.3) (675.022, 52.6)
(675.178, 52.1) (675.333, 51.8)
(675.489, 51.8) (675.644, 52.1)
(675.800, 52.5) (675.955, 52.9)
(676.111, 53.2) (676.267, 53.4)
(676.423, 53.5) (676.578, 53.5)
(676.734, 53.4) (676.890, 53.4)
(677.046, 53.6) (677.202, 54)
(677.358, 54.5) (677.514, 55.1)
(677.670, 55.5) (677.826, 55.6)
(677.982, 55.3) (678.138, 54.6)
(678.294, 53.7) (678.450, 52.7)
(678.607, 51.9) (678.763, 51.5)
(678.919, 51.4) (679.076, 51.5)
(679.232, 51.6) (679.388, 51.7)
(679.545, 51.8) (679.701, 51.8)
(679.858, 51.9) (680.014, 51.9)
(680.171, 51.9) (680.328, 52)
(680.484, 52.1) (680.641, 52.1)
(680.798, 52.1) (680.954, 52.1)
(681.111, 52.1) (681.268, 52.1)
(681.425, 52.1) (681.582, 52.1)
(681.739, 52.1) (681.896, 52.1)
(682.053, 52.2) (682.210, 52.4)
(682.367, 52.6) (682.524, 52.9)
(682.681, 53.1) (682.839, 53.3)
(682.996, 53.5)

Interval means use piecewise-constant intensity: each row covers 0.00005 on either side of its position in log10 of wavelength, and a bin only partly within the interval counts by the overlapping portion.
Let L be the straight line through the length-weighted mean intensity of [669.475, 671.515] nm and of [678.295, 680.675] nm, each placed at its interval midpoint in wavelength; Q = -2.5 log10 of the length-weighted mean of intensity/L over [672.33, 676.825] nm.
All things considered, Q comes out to 0.02 mag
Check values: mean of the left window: 57.4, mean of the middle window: 53.8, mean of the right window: 51.9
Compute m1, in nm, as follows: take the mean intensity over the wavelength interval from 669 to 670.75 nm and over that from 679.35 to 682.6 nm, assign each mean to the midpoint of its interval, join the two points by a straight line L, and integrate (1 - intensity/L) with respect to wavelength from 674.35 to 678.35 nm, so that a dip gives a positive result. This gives 0.05 nm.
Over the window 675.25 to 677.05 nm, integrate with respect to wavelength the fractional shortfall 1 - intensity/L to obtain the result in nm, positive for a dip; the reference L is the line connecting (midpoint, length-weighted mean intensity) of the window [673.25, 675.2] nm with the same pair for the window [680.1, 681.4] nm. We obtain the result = 0.04 nm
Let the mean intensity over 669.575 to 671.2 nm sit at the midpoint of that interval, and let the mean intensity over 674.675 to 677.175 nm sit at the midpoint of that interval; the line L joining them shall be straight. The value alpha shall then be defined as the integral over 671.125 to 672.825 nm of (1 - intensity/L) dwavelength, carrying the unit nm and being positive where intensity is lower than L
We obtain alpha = 0.09 nm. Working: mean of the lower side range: 57.6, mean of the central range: 53.4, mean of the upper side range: 52.9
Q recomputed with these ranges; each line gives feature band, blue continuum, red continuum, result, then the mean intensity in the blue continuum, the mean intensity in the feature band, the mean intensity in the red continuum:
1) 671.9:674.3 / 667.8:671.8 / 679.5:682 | 0.035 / 57.4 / 54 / 52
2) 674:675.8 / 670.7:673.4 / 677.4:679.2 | 0.007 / 54.3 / 53.6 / 53.5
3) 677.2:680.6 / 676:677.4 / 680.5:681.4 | -0.002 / 53.5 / 52.9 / 52.1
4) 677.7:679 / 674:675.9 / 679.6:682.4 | -0.014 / 53.6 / 53.4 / 52.1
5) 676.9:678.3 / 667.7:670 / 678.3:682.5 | -0.024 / 57.9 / 54.7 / 52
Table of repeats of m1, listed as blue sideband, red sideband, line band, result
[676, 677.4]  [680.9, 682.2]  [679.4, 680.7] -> 0.016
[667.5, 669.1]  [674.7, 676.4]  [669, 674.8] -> 0.035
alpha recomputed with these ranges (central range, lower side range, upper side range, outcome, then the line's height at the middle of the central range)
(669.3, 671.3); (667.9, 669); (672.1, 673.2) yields -0.07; 55.6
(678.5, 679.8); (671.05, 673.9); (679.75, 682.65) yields 0.02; 52.6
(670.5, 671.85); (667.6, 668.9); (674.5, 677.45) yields 0.00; 56.8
